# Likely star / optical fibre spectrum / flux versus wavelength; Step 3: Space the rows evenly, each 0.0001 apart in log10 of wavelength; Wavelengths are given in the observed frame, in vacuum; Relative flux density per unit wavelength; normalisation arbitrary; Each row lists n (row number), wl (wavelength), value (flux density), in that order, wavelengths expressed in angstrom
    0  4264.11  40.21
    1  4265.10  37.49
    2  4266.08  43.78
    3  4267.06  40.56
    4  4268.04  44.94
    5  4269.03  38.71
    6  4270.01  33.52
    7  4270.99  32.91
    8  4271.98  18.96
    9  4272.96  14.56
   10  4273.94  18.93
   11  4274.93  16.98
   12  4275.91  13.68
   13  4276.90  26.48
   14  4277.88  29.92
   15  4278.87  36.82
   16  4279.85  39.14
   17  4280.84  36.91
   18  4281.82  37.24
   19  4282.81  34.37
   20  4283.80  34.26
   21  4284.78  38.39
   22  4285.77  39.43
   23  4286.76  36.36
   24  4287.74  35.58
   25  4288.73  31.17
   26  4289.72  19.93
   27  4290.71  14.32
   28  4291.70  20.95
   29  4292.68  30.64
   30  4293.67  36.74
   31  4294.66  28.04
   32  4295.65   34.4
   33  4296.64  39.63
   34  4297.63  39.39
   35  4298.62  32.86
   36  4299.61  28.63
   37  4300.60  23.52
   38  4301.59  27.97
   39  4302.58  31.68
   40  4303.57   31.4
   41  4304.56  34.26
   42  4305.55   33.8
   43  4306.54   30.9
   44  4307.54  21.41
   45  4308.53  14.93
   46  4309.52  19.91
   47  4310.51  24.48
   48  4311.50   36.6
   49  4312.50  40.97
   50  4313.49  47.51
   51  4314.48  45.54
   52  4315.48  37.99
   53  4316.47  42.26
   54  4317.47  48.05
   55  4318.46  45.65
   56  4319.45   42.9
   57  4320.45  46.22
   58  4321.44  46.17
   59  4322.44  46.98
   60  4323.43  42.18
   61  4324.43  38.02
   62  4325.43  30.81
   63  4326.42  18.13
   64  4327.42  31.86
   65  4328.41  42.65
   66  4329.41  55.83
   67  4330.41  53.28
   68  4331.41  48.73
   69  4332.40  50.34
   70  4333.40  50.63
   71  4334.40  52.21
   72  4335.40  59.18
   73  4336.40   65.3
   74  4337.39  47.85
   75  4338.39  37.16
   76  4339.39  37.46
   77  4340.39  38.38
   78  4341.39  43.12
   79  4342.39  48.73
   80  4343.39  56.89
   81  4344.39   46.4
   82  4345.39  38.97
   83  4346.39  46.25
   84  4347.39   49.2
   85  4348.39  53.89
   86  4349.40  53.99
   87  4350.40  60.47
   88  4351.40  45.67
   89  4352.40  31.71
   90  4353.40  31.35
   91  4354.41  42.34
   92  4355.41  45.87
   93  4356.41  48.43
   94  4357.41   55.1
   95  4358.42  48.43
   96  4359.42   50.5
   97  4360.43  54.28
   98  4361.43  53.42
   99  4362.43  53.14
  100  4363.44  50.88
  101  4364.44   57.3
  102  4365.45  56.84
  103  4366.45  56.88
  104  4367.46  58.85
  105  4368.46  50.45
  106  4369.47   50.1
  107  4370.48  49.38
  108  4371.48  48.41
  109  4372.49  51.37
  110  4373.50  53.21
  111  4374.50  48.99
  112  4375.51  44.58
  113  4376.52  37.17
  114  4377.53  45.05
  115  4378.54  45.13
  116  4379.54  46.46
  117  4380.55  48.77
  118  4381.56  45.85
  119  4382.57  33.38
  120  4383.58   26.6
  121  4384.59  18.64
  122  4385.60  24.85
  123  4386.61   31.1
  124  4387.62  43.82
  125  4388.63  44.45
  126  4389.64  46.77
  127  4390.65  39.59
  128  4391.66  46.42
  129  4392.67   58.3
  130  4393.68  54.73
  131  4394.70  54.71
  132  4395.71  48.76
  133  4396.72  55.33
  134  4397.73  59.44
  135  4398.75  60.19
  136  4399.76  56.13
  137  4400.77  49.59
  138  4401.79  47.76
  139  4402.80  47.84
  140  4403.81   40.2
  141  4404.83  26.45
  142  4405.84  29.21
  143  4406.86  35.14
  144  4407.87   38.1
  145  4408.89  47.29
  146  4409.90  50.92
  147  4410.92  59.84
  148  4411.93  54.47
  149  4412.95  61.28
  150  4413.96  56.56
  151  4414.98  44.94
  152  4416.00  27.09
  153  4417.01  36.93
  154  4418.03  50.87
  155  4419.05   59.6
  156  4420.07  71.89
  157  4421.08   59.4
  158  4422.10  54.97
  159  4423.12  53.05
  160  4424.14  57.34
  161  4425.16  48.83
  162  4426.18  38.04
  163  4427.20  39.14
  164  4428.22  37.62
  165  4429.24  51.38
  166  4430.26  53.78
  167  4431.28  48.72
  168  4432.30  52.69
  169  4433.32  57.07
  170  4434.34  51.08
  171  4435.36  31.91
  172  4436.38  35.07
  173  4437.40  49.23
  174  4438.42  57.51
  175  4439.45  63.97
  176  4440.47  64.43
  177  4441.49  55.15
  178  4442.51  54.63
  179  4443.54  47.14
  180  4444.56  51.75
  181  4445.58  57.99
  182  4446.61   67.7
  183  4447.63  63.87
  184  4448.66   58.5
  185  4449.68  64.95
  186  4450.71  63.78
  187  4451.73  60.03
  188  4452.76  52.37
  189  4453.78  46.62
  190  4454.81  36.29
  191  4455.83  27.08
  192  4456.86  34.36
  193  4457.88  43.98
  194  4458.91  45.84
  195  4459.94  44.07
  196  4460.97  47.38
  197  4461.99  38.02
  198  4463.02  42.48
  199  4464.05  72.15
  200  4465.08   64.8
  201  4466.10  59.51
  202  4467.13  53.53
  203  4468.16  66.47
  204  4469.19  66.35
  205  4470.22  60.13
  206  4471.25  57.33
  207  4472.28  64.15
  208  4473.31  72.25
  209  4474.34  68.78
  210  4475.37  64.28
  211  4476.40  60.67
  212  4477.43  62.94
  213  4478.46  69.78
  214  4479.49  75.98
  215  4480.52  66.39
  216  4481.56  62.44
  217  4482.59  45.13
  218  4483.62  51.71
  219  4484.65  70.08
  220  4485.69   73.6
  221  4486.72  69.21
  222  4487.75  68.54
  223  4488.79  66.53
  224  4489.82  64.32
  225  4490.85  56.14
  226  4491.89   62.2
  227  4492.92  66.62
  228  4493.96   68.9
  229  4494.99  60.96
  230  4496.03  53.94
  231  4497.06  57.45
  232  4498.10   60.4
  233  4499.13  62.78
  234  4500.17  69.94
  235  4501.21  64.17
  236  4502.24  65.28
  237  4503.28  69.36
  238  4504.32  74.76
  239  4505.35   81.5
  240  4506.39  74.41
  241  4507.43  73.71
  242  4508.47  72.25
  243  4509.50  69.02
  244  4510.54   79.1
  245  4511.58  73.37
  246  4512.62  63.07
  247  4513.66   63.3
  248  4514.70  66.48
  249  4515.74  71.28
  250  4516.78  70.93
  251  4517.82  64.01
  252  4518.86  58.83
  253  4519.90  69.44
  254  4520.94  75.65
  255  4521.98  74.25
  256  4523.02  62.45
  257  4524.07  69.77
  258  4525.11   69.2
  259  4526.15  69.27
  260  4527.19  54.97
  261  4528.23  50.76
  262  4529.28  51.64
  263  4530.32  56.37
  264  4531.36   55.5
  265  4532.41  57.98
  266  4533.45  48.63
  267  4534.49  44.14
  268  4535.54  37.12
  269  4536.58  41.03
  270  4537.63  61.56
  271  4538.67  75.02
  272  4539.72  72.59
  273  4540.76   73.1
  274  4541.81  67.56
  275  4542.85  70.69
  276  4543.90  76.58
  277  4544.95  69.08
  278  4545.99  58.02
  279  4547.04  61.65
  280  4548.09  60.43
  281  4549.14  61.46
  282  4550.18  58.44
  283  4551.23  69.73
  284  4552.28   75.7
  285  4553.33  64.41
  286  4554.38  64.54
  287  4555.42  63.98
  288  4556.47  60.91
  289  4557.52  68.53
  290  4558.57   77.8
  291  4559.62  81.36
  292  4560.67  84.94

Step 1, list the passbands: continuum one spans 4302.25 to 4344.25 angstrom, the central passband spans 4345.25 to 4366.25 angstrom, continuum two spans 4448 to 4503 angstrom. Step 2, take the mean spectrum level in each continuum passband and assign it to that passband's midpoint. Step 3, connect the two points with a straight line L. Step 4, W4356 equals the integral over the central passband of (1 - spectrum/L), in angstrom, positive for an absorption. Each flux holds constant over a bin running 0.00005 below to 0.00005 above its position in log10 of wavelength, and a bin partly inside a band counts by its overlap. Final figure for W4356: -2.0 angstrom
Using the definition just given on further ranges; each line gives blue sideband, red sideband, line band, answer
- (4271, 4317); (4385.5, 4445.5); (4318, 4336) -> -4.5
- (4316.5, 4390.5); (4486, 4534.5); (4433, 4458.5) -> 2.4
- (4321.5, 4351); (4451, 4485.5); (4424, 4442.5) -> 1.4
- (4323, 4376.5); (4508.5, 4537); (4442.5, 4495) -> -0.8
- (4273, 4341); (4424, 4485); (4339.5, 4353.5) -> -1.8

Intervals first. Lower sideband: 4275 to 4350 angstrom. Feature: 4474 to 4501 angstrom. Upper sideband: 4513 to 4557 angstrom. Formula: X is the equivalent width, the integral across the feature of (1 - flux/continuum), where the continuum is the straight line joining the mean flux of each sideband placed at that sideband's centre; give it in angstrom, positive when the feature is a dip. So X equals -2.87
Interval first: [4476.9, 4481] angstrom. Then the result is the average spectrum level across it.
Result 68.8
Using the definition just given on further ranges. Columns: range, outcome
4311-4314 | 41.7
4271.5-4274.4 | 17.5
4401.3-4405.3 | 40.7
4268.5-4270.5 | 36.2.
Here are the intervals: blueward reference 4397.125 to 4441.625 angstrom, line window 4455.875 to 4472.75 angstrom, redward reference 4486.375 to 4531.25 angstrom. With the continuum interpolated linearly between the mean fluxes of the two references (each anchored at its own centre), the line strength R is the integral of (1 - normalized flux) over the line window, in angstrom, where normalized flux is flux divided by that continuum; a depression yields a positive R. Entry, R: 1.4 angstrom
